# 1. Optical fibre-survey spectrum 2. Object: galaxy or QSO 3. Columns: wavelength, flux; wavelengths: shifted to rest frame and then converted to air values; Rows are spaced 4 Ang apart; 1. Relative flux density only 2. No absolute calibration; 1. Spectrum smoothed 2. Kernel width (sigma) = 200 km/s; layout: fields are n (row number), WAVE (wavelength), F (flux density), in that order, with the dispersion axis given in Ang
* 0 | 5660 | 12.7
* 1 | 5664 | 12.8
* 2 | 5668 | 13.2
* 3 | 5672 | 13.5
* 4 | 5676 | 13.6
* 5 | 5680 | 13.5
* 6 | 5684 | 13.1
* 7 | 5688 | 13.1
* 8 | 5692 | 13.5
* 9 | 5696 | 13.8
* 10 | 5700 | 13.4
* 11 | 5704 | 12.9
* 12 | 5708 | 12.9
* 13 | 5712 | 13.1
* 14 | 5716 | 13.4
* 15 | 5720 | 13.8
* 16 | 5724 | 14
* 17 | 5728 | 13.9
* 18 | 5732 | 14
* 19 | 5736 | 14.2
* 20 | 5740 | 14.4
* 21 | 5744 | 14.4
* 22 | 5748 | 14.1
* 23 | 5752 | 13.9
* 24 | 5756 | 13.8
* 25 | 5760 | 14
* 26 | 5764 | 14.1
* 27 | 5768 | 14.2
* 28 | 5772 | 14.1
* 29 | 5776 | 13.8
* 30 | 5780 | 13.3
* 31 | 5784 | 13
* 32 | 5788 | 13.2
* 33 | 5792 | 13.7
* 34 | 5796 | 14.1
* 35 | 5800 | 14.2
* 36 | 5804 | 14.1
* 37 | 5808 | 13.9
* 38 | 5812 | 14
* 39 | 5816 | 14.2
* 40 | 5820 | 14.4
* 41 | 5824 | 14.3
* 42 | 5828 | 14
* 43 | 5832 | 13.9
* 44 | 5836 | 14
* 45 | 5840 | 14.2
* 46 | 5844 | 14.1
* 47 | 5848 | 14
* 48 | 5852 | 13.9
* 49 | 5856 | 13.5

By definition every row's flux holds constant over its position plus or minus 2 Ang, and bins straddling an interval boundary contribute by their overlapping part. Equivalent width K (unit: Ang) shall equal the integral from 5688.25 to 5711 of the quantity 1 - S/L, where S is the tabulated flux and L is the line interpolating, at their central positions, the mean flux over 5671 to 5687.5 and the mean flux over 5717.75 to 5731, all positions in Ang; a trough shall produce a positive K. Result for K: 0.6 Ang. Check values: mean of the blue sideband 13.4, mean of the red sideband 13.9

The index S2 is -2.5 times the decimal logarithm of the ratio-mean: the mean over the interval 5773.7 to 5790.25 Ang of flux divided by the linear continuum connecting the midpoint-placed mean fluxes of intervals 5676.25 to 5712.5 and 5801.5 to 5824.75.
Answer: 0.045 mag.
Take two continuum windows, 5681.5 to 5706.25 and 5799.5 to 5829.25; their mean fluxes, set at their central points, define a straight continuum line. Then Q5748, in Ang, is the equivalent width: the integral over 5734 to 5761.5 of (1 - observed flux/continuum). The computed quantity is -0.9 Ang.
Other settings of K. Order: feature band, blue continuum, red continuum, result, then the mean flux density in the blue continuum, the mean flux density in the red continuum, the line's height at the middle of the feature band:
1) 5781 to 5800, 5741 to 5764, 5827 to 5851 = 0.7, 14.1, 14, 14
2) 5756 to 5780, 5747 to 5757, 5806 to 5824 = 0.0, 13.9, 14.1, 14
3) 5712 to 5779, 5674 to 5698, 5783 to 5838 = -1.4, 13.4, 13.9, 13.7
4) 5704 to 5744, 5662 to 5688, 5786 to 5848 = -0.6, 13.3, 14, 13.5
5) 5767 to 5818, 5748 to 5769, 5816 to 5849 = 0.8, 14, 14.1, 14.1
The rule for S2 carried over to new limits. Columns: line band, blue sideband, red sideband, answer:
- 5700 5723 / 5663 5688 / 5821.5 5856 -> 0.01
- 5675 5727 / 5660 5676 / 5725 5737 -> 0.02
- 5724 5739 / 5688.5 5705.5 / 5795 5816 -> -0.04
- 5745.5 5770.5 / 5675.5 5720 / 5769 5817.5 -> -0.03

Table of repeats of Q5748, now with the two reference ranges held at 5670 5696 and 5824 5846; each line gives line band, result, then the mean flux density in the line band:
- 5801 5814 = -0.1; 14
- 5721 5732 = -0.3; 13.9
